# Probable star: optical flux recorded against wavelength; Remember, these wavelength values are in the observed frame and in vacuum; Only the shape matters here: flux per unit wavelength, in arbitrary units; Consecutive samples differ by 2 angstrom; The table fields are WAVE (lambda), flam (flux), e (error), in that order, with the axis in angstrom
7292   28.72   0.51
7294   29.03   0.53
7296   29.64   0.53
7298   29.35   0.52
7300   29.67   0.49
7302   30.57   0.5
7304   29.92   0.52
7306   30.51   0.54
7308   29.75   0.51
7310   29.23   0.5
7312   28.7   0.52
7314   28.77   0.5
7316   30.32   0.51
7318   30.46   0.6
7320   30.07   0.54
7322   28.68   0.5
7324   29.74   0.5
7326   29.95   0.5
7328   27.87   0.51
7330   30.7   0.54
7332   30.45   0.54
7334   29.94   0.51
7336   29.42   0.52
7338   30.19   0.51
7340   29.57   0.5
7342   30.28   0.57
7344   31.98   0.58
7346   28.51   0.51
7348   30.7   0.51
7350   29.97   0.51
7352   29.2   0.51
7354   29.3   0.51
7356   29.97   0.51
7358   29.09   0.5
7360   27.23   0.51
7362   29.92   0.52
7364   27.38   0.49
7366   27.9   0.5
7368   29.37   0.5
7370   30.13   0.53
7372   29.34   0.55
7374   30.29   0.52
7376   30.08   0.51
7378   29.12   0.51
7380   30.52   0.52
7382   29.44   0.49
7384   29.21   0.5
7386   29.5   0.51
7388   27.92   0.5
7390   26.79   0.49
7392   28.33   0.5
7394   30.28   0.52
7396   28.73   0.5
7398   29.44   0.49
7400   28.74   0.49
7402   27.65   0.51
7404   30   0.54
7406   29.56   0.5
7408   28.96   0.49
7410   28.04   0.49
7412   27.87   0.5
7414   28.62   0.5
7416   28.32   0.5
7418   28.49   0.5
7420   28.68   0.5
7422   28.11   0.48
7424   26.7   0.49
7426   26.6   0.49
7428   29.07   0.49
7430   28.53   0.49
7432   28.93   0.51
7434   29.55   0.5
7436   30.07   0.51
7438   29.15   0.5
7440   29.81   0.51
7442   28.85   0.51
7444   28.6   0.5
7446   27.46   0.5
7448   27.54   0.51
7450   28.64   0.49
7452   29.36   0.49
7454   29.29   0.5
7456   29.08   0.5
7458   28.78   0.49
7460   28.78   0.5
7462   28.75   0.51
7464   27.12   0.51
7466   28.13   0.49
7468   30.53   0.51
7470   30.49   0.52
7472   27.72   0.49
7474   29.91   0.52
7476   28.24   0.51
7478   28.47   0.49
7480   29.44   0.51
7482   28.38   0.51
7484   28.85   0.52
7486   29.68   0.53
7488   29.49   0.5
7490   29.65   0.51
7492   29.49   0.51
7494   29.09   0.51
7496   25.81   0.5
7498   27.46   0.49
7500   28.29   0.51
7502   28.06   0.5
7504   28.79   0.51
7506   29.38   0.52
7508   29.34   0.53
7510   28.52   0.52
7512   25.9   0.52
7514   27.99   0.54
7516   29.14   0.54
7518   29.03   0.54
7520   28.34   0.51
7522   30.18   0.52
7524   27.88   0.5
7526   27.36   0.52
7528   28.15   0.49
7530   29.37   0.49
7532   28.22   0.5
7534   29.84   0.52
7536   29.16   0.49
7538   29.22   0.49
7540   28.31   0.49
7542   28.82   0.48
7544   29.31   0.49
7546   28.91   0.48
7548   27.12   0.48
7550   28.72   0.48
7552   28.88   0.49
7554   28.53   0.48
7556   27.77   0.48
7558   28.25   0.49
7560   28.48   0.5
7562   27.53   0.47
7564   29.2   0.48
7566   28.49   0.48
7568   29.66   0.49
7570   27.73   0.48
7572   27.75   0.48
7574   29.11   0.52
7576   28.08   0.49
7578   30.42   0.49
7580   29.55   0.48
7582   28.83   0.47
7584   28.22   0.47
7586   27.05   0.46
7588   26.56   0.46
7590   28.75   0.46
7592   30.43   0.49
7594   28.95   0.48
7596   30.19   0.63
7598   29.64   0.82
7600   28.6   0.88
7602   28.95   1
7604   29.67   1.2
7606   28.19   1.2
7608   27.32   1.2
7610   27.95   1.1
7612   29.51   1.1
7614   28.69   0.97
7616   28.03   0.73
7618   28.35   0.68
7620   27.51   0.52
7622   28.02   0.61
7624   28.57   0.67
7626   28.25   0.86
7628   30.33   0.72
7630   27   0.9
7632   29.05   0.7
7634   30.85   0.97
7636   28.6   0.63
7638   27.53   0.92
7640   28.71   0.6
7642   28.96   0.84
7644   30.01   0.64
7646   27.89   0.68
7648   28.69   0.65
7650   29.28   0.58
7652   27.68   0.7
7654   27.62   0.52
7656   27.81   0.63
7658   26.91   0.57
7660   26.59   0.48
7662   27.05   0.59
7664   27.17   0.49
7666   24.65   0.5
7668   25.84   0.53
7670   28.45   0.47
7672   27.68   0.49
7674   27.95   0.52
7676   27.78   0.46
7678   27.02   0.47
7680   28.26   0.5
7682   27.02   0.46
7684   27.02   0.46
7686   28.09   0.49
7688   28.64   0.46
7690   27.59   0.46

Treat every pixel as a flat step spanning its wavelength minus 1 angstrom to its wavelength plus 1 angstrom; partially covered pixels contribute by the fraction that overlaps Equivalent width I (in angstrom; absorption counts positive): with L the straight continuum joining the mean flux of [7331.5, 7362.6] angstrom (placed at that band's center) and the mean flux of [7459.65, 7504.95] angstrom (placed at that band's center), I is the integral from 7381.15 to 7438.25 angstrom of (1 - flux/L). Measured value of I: 1.2 angstrom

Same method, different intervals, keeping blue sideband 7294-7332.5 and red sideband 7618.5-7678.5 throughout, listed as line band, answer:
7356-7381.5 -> 0.1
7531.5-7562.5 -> -0.1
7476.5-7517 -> 0.3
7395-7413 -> 0.3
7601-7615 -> -0.2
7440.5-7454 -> 0.2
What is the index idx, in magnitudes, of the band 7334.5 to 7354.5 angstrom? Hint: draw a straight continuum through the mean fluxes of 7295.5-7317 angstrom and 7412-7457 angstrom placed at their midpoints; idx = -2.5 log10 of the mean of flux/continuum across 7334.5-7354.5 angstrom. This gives -0.02 mag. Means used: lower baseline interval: 29.7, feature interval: 29.9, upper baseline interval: 28.6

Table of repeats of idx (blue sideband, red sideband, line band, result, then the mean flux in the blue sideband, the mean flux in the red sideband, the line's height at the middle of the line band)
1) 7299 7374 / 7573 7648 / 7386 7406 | 0.025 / 29.6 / 28.7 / 29.4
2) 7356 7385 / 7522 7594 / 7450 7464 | 0.004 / 29.2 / 28.6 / 28.9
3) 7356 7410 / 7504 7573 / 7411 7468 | 0.011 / 29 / 28.5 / 28.9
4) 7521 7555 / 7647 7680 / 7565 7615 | -0.022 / 28.7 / 27.4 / 28.2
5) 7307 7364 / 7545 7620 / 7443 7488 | 0.010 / 29.6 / 28.6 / 29.1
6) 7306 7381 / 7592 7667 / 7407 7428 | 0.045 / 29.6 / 28.4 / 29.3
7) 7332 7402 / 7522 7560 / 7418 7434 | 0.033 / 29.3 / 28.6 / 29.1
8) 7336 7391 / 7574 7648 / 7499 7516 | 0.025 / 29.4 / 28.7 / 29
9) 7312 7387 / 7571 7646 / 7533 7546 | -0.006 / 29.6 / 28.7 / 28.9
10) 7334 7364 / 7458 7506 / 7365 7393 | 0.010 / 29.6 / 28.7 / 29.4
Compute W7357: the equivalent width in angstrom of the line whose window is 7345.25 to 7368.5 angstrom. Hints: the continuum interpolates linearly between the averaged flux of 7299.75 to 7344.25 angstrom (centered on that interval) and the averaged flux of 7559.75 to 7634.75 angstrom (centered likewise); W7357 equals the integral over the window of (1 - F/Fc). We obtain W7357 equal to 0.50 angstrom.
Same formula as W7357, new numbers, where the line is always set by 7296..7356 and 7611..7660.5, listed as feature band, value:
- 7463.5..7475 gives 0.0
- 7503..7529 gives 0.4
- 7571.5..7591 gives 0.2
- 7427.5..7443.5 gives 0.0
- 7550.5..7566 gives 0.2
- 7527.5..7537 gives 0.0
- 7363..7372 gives 0.3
